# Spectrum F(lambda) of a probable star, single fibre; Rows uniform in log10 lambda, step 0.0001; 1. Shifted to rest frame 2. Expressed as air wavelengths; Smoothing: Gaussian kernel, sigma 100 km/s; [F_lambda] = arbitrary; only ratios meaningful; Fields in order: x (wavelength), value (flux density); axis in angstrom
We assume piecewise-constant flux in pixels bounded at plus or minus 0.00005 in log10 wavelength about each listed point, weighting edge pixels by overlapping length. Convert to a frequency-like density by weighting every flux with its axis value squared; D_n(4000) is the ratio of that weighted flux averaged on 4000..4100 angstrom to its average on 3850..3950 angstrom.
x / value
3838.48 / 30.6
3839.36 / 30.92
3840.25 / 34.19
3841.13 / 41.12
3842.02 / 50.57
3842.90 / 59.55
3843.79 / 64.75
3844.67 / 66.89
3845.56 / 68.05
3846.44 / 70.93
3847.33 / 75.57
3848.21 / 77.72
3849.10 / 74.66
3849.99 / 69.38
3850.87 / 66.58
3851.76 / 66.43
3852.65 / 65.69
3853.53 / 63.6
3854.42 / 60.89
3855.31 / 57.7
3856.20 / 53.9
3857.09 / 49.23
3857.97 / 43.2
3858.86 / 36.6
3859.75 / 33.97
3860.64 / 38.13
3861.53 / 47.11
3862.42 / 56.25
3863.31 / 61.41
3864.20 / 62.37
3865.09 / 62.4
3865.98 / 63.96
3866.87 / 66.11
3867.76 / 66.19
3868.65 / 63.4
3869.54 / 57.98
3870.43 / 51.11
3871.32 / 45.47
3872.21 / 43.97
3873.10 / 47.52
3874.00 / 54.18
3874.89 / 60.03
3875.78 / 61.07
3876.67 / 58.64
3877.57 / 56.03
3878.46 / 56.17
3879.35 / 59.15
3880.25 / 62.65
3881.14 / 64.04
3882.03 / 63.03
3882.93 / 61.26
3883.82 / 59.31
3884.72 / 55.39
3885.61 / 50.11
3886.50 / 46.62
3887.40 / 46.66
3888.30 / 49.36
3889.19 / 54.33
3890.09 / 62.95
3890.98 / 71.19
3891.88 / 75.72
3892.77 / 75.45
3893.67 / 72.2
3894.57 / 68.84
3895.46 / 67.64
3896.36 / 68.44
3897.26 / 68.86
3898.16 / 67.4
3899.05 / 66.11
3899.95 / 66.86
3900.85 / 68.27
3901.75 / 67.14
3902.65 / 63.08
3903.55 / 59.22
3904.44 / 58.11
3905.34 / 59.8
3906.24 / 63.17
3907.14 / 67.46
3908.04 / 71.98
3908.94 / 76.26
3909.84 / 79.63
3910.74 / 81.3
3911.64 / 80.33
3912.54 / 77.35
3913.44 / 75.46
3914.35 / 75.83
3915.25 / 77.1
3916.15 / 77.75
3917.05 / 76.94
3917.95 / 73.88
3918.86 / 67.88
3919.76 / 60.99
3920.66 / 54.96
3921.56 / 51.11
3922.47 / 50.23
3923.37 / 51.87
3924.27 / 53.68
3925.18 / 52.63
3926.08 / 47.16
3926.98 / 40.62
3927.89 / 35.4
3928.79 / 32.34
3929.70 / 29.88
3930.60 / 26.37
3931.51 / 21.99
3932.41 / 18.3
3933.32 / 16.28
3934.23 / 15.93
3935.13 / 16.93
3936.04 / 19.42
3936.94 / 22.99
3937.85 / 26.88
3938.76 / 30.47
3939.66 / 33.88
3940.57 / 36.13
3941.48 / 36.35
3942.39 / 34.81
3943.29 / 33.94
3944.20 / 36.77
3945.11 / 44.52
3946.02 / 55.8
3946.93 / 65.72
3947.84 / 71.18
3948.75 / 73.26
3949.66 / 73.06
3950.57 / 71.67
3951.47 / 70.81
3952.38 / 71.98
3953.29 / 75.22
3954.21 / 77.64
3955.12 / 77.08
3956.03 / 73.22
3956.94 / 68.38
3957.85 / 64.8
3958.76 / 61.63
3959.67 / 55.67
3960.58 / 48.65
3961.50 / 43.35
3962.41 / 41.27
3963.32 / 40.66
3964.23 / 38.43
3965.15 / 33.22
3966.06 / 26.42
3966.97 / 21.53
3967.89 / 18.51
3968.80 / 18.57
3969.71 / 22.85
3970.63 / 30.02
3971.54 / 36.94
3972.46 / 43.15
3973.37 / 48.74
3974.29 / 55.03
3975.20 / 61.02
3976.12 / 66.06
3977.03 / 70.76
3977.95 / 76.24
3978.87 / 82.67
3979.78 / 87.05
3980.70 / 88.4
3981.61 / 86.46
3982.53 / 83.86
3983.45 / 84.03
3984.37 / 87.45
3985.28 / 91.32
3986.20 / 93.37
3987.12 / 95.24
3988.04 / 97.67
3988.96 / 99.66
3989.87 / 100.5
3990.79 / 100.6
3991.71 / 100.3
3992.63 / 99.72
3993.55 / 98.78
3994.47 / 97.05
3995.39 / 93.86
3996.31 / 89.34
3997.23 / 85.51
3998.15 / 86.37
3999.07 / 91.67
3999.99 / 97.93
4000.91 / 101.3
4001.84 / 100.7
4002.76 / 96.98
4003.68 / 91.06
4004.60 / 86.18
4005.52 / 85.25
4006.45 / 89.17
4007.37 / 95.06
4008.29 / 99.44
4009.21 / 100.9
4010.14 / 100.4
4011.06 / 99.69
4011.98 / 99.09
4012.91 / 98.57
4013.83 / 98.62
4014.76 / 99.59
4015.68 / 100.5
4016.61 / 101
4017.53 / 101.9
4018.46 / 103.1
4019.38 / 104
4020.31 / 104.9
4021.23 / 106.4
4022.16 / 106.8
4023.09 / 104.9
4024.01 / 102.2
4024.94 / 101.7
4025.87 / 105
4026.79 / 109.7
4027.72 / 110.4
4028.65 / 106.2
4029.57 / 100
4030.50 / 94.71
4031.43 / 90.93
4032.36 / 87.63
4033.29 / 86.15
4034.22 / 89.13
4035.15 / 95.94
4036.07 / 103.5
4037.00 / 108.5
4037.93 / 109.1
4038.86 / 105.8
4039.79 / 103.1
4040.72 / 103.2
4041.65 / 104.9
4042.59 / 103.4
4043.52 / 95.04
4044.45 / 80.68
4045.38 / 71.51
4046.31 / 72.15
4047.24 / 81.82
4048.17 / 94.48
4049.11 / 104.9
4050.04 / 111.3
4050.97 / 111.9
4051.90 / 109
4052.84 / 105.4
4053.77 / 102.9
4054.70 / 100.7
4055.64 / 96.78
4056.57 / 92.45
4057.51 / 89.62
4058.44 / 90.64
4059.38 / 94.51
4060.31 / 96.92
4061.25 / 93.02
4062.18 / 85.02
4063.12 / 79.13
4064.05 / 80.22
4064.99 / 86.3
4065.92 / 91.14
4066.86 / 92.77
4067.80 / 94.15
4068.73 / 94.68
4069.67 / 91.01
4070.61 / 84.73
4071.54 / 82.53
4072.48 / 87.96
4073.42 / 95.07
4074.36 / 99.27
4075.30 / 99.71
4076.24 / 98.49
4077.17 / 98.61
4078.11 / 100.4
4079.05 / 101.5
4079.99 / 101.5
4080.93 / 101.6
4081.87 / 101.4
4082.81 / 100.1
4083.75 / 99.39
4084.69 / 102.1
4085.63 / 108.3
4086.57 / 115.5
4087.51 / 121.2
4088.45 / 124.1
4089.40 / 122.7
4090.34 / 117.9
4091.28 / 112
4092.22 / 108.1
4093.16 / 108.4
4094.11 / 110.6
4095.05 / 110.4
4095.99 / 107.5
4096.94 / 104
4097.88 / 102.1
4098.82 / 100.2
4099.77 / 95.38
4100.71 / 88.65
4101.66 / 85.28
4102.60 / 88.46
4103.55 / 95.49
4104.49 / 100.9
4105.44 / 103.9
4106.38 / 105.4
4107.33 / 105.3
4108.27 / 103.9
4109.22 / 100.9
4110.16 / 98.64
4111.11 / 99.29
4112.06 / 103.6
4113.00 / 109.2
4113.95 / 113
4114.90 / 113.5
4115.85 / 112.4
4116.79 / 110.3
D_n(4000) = 1.93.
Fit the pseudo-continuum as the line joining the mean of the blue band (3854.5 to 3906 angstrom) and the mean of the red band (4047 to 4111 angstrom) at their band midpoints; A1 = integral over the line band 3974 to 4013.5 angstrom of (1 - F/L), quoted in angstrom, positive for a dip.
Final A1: -4.1 angstrom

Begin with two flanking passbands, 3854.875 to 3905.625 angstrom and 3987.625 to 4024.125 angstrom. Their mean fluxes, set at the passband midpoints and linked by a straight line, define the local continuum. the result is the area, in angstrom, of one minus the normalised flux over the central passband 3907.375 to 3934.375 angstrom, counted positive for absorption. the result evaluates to 5.7 angstrom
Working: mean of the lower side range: 58.5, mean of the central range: 55.5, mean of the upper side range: 97.9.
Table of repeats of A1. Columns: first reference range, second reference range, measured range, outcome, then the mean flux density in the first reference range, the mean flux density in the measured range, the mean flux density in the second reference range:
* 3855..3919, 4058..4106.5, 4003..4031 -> -4.3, 61.9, 100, 99.2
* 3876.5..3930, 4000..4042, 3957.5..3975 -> 9.1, 62.3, 39.6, 99.8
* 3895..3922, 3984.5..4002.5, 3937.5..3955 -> 5.8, 69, 54.3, 95.7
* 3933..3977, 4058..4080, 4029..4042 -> -3.3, 46.3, 98.8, 92.3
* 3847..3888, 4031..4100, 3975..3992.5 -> -1.3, 57.4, 87.6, 98.7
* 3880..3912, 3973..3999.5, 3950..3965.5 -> 3.8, 65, 59.9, 86.3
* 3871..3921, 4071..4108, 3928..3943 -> 9.5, 64.4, 26.5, 103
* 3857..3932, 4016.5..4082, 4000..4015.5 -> -1.7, 59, 96.5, 97.1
